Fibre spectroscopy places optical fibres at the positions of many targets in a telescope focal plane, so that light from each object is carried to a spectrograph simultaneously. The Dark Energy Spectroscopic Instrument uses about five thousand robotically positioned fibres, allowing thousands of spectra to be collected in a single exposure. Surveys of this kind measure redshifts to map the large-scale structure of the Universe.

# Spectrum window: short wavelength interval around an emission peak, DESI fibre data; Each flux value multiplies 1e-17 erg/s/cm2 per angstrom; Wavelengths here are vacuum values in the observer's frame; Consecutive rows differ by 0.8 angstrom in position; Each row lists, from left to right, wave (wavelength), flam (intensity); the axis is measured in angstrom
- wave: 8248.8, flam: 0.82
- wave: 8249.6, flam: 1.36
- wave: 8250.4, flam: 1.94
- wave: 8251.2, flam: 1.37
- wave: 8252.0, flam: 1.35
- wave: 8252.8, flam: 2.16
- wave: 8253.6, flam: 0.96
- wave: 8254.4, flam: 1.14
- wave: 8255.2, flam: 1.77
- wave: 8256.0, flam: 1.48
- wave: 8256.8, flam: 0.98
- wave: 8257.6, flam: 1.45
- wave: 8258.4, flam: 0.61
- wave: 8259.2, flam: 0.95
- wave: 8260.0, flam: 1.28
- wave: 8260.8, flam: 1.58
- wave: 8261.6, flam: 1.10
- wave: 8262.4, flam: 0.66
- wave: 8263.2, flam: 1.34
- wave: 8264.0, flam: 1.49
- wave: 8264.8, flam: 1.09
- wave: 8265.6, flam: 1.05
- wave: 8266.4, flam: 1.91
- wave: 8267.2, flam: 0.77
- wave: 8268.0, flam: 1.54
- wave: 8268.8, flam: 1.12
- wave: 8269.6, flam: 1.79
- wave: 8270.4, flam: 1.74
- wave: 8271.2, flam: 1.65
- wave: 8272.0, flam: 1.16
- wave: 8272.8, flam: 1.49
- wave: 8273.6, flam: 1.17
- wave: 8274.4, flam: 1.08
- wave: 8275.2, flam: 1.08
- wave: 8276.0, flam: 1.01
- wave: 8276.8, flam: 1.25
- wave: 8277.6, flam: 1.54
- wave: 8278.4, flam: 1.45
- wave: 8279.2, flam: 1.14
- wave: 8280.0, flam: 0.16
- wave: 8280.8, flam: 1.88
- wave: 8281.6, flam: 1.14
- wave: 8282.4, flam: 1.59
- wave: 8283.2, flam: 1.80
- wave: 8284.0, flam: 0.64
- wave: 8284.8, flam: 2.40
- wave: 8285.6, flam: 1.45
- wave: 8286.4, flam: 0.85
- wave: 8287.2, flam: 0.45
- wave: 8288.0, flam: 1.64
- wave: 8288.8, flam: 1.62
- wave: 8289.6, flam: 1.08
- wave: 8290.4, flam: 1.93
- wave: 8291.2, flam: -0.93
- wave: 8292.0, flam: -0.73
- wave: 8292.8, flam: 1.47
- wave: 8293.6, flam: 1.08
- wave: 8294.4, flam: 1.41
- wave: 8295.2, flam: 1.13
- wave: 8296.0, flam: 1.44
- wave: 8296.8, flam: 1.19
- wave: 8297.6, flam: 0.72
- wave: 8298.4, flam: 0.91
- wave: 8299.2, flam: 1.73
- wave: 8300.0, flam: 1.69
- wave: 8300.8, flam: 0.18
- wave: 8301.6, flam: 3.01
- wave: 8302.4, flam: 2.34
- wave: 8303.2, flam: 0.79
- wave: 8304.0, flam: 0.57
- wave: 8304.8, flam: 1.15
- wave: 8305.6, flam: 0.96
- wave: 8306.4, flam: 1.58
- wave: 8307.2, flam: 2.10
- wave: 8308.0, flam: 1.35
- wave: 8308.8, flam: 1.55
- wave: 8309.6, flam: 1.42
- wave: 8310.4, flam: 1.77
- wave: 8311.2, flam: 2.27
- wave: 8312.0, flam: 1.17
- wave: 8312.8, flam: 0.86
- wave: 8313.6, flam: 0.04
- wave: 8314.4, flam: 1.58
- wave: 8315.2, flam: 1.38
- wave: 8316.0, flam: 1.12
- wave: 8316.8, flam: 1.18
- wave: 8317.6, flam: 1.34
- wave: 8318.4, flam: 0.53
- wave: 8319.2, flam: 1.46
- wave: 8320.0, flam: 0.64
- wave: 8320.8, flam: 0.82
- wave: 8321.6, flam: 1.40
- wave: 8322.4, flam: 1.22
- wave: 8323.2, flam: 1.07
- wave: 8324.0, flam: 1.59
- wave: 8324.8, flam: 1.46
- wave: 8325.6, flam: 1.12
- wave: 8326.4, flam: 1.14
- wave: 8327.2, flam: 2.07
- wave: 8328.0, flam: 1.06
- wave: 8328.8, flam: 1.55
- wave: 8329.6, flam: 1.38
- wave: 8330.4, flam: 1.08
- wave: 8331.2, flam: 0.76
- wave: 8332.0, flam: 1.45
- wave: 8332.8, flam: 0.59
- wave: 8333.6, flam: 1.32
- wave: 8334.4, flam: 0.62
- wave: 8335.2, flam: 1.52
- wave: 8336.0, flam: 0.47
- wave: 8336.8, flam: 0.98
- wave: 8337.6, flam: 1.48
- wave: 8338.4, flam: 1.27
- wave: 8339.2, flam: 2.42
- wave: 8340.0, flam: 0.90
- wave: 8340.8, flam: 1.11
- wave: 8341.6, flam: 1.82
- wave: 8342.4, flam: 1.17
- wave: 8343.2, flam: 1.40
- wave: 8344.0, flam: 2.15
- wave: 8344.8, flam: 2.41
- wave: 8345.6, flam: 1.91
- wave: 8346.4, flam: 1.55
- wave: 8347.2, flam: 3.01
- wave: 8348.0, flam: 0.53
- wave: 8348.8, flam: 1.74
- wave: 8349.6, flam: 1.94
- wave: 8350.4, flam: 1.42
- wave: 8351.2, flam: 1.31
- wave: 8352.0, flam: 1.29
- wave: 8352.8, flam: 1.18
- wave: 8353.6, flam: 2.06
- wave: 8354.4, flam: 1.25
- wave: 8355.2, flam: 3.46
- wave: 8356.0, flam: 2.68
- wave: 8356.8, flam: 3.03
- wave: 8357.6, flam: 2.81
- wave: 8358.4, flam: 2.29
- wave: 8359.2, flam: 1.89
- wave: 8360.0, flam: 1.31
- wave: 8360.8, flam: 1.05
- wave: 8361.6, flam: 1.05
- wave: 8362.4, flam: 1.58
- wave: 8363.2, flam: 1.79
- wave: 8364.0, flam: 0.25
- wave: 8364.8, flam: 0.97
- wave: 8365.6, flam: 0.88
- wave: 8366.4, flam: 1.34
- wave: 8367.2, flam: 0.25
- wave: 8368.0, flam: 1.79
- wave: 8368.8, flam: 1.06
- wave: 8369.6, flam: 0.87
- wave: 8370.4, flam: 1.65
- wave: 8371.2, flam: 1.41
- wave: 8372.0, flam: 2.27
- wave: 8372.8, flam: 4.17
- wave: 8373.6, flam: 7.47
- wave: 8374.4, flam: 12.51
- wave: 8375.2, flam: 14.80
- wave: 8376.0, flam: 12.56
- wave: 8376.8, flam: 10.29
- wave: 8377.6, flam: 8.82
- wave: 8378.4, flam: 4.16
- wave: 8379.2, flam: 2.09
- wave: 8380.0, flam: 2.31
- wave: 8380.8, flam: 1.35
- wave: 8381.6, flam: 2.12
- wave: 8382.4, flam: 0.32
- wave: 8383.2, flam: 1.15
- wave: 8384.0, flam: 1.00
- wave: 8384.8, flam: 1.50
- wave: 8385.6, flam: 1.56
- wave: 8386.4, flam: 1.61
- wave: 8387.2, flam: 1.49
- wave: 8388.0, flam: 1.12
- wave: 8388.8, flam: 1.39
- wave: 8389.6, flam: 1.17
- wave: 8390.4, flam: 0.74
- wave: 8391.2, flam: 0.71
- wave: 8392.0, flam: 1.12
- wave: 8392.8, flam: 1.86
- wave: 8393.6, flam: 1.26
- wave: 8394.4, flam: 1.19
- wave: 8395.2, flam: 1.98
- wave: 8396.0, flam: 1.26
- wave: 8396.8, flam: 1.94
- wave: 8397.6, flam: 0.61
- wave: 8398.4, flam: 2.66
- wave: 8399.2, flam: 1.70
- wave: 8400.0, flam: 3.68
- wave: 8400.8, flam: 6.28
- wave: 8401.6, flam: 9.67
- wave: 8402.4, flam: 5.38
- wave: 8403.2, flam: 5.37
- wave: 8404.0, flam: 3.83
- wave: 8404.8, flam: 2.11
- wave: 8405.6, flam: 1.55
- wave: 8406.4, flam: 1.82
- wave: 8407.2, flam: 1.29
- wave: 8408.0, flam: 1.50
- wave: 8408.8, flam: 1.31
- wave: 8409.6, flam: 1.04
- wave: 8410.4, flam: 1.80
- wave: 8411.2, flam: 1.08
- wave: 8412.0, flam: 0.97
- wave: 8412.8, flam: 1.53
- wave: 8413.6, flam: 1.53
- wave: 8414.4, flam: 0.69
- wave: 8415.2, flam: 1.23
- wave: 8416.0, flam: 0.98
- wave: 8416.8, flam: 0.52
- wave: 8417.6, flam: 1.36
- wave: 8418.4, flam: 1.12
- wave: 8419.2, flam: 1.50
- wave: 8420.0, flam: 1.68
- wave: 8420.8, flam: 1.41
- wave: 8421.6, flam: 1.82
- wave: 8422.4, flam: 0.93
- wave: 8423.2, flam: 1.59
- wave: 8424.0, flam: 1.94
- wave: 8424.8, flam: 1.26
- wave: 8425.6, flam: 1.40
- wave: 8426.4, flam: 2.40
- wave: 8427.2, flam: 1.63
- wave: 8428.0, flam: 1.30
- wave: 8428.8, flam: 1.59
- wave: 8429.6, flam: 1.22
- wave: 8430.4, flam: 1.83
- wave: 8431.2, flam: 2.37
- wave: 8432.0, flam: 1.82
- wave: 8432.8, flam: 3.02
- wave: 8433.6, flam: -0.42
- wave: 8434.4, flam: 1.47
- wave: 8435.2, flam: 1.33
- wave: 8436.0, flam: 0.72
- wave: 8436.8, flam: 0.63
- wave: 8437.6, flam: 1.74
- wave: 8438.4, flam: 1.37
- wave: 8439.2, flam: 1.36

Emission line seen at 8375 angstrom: H-alpha 6563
